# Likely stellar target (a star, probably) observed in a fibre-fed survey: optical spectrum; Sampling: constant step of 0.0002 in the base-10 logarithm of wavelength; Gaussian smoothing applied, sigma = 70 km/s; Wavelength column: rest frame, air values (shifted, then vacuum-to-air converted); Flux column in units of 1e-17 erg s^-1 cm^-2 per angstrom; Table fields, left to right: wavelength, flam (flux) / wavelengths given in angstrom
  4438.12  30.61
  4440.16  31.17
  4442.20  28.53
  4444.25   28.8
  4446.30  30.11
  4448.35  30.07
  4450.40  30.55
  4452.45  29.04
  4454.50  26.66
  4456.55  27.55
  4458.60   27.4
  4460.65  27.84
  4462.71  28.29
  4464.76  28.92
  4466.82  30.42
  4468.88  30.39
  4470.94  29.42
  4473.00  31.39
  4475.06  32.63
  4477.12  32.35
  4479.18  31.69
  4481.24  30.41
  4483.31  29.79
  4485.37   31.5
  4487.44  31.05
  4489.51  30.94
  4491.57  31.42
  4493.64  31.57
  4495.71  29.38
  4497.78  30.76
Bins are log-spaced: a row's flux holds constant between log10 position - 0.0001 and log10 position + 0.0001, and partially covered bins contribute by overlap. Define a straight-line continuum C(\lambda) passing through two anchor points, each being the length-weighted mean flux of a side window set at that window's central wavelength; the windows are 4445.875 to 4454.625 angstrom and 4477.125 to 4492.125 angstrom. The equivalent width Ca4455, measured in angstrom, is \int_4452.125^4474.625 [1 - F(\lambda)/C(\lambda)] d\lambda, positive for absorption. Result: 0.9 angstrom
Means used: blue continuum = 29.5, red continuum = 31.1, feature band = 28.9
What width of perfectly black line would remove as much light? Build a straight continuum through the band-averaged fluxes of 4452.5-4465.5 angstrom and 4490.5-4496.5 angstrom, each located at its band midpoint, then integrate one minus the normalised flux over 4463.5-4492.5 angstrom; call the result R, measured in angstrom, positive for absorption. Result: -1.3 angstrom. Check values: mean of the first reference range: 27.9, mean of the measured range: 30.9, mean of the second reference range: 30.9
